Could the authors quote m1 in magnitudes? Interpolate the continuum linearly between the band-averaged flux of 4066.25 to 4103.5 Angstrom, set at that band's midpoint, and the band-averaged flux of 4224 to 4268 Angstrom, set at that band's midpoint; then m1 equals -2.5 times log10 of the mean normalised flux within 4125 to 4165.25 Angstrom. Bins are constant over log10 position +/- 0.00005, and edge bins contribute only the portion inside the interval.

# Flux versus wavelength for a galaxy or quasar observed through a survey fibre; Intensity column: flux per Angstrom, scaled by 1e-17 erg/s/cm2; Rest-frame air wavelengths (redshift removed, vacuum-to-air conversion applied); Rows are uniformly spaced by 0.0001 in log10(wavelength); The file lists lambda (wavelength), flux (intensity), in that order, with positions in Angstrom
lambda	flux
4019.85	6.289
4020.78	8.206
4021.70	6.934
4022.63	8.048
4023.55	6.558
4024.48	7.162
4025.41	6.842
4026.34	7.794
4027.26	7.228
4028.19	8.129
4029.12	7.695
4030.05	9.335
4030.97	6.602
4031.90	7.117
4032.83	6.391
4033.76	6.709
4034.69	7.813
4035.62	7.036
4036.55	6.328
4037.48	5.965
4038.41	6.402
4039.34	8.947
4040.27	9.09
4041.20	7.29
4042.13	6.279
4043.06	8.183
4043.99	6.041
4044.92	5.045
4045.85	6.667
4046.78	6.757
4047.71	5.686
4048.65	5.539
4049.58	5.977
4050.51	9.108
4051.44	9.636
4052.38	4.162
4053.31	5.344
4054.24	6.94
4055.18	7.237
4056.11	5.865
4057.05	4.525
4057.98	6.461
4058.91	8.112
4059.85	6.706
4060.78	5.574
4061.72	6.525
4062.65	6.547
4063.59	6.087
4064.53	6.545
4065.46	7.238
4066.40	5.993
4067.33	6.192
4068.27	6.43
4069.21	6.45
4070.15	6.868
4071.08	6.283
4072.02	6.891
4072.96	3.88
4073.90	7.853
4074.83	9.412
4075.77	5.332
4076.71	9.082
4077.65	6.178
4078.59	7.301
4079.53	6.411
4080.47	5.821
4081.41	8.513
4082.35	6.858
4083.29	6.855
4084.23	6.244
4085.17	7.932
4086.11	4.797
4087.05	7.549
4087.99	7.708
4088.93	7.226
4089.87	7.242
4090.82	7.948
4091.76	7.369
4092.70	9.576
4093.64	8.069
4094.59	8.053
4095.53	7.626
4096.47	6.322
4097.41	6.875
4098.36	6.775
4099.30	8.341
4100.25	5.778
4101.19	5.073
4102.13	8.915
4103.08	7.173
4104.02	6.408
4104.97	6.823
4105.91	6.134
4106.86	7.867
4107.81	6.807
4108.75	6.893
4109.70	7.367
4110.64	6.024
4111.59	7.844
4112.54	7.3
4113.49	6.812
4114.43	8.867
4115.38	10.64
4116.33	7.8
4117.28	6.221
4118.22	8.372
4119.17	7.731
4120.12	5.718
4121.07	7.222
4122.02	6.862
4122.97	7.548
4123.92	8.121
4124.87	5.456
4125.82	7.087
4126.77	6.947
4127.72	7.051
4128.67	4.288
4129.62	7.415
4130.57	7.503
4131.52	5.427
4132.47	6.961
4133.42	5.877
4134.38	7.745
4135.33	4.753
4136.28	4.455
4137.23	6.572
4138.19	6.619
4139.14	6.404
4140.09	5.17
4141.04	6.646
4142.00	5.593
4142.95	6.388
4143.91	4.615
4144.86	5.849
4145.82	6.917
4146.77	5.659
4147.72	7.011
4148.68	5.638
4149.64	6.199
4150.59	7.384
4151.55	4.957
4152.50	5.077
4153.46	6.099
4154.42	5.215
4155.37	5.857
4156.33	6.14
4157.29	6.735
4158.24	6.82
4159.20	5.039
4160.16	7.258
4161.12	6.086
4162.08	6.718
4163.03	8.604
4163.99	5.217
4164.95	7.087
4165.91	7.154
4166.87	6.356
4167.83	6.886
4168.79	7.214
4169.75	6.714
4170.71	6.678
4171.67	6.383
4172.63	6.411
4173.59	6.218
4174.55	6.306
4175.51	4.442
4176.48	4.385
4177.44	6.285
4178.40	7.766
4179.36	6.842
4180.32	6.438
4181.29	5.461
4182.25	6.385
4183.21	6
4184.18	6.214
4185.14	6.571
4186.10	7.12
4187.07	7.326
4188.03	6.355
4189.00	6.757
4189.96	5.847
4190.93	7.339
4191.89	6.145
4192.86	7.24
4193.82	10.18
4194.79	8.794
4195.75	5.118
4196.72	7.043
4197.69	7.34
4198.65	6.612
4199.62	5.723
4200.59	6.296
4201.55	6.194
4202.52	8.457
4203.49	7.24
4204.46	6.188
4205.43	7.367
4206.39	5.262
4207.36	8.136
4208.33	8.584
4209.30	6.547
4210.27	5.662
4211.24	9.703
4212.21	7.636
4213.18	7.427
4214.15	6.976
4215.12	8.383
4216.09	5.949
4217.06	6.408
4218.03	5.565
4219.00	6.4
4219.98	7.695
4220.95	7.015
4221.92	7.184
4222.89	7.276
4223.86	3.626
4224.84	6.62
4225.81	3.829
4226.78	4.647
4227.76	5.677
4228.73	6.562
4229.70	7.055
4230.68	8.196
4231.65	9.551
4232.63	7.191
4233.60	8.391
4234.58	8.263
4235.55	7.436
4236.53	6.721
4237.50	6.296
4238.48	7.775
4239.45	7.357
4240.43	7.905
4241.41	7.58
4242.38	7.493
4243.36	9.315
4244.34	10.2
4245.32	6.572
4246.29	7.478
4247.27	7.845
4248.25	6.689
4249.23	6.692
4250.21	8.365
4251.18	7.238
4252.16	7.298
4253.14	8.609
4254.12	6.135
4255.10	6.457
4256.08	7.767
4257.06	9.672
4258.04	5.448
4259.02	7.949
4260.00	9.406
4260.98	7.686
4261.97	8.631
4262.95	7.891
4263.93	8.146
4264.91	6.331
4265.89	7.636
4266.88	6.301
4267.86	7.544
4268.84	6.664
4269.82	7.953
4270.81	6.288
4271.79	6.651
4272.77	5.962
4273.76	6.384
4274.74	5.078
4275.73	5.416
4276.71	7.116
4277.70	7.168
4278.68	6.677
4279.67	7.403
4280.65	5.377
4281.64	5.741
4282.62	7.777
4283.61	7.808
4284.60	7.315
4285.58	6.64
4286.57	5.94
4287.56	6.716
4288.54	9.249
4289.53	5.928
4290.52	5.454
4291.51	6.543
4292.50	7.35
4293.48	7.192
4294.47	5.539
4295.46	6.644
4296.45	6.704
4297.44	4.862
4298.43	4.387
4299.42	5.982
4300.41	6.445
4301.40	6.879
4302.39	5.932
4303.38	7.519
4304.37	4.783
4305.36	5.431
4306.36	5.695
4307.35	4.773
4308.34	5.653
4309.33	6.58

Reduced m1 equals 0.16 mag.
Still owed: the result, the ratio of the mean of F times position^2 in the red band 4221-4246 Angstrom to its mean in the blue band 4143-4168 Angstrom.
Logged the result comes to 1.19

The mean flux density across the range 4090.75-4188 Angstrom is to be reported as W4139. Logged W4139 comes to 6.65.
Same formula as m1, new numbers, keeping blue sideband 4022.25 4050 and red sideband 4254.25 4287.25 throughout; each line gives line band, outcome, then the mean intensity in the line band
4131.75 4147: 0.17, 6.01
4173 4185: 0.16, 6.08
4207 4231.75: 0.03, 6.81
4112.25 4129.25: -0.03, 7.22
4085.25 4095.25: -0.08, 7.57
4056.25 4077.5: 0.07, 6.57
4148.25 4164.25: 0.14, 6.2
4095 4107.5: 0.01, 6.94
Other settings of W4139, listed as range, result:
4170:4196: 6.57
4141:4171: 6.3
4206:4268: 7.27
